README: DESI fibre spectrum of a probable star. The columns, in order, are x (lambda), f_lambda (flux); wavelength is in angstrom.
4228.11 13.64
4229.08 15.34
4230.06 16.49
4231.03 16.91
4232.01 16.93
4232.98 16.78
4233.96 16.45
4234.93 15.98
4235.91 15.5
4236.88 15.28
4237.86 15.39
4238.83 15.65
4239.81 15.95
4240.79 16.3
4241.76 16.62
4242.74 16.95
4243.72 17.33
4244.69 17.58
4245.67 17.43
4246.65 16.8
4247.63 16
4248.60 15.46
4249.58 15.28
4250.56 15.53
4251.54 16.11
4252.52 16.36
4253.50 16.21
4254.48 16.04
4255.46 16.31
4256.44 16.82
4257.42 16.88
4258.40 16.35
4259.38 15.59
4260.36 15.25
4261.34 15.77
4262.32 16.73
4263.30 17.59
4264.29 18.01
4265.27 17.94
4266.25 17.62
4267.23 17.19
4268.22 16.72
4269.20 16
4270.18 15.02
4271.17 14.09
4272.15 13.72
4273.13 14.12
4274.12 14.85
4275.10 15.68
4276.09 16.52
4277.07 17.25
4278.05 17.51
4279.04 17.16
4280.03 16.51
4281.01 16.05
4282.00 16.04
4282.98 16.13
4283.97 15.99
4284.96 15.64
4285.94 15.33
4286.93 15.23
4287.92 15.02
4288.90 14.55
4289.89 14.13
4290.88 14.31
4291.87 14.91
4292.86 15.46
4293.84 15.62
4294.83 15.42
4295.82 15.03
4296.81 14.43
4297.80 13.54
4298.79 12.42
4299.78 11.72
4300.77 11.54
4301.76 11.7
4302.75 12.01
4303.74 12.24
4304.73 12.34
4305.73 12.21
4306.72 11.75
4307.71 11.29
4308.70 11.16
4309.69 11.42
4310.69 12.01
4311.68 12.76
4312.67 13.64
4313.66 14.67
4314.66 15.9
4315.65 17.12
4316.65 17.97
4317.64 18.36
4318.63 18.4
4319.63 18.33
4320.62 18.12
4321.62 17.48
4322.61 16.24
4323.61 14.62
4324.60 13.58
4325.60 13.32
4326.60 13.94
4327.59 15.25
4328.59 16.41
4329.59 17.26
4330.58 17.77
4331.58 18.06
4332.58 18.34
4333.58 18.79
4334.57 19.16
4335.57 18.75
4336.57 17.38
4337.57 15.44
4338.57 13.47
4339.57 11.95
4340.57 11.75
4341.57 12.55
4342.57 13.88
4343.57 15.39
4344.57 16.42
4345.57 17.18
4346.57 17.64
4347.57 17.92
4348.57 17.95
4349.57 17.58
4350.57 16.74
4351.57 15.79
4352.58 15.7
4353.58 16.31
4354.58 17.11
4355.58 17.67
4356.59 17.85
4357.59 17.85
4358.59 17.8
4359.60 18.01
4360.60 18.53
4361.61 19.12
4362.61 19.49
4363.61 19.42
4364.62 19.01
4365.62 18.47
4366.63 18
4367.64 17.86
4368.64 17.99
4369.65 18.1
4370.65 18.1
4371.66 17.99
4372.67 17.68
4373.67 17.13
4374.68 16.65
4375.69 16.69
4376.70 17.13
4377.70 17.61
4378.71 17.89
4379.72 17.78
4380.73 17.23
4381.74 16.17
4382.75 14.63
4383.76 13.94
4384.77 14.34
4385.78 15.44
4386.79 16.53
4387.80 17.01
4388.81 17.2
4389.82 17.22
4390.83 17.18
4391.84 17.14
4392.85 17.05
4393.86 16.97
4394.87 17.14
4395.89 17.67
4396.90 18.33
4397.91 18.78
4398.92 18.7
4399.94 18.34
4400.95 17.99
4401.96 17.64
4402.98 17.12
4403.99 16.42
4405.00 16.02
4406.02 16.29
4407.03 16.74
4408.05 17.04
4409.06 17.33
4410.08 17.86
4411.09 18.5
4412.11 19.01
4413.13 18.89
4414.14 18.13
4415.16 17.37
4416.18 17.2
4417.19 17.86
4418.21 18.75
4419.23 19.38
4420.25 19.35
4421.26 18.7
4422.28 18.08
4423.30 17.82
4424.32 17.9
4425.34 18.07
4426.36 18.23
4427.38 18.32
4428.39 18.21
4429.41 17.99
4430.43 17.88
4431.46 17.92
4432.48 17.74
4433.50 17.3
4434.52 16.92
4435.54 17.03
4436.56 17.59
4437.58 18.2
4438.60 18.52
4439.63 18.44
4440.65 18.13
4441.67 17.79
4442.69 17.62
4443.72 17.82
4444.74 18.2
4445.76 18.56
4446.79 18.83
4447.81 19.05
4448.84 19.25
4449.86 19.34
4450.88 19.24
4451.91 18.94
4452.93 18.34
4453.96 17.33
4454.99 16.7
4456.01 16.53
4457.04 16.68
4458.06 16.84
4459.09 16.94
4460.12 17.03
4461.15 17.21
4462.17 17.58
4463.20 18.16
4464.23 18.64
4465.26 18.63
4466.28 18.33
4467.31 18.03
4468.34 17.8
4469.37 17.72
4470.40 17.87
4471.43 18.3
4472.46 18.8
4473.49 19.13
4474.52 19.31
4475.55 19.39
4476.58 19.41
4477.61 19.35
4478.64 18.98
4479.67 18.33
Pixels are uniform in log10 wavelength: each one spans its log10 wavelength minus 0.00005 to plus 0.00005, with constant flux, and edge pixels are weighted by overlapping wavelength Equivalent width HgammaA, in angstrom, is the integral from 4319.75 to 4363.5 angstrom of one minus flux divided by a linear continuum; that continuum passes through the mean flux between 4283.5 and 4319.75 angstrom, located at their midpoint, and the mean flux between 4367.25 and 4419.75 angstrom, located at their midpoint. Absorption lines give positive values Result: -2.9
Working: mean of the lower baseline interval 14.2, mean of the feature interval 16.6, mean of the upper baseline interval 17.3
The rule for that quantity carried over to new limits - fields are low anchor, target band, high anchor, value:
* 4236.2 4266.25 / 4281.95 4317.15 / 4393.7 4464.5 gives 6.01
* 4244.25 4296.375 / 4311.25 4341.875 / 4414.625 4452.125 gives 1.25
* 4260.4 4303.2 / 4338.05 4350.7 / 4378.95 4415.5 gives 0.72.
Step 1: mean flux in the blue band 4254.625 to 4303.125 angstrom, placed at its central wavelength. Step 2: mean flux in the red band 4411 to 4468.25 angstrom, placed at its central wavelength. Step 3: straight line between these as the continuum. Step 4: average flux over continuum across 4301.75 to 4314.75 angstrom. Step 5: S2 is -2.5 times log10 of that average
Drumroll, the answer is 0.268 mag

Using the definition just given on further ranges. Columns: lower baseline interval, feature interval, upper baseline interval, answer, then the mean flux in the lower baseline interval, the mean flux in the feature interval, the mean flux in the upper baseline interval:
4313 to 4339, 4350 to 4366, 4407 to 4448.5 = -0.04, 16.7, 17.8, 18.1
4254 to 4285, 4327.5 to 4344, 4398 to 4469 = 0.06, 16.2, 16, 17.9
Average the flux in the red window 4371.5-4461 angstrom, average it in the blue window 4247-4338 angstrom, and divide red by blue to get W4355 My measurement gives 1.14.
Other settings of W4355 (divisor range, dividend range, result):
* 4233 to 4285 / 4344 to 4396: 1.07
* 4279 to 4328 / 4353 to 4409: 1.19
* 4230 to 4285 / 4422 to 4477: 1.11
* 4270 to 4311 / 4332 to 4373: 1.20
